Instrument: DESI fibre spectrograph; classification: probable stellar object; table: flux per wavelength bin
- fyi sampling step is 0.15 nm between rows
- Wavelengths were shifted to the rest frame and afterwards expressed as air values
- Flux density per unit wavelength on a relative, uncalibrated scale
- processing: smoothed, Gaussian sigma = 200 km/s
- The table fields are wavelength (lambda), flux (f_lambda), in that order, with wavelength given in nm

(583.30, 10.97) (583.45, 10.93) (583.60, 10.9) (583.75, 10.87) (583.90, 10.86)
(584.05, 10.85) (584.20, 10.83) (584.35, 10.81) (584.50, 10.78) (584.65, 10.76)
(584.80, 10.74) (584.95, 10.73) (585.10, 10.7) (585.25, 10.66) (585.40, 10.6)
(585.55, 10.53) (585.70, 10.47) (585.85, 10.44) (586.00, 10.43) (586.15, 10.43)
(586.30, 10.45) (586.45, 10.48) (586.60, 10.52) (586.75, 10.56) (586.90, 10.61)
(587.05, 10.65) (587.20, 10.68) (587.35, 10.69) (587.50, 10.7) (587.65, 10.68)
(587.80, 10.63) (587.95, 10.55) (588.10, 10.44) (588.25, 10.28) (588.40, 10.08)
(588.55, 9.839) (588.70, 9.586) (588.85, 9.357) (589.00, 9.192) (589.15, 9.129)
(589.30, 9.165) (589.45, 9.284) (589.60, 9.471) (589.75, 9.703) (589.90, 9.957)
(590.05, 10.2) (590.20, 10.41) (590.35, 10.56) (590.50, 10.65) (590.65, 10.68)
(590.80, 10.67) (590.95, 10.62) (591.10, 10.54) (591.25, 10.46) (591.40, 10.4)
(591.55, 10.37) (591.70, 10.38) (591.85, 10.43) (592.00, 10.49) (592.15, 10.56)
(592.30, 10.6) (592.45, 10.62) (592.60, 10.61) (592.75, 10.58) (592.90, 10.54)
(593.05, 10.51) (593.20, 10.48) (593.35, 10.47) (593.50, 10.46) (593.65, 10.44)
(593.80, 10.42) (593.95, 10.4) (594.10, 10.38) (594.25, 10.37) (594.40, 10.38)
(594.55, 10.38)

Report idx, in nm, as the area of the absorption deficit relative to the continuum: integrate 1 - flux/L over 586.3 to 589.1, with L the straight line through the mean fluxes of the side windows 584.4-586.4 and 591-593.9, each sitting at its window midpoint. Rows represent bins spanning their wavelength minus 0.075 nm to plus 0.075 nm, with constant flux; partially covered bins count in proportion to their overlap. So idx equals 0.07 nm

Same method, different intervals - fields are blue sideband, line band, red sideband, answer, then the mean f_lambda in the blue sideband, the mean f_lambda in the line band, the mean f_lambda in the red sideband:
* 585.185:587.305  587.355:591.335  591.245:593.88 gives 0.15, 10.5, 10.1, 10.5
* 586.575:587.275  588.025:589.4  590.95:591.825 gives 0.11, 10.6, 9.67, 10.4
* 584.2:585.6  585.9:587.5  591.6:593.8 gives 0.02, 10.7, 10.6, 10.5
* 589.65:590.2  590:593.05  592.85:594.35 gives -0.10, 9.99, 10.5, 10.4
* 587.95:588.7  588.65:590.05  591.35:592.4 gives 0.11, 10.1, 9.47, 10.5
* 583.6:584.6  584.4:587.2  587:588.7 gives 0.02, 10.8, 10.6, 10.4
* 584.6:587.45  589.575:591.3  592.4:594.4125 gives 0.03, 10.6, 10.3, 10.5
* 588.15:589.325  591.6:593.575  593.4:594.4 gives -0.06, 9.61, 10.5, 10.4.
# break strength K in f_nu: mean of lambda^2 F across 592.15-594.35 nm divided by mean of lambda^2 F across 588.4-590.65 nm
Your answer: 1.1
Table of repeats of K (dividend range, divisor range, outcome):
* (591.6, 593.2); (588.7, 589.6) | 1.15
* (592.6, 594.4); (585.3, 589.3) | 1.04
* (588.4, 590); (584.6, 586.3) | 0.91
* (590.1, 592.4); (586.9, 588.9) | 1.03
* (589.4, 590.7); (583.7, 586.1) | 0.96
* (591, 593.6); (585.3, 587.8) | 1.01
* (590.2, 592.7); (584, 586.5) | 1.01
